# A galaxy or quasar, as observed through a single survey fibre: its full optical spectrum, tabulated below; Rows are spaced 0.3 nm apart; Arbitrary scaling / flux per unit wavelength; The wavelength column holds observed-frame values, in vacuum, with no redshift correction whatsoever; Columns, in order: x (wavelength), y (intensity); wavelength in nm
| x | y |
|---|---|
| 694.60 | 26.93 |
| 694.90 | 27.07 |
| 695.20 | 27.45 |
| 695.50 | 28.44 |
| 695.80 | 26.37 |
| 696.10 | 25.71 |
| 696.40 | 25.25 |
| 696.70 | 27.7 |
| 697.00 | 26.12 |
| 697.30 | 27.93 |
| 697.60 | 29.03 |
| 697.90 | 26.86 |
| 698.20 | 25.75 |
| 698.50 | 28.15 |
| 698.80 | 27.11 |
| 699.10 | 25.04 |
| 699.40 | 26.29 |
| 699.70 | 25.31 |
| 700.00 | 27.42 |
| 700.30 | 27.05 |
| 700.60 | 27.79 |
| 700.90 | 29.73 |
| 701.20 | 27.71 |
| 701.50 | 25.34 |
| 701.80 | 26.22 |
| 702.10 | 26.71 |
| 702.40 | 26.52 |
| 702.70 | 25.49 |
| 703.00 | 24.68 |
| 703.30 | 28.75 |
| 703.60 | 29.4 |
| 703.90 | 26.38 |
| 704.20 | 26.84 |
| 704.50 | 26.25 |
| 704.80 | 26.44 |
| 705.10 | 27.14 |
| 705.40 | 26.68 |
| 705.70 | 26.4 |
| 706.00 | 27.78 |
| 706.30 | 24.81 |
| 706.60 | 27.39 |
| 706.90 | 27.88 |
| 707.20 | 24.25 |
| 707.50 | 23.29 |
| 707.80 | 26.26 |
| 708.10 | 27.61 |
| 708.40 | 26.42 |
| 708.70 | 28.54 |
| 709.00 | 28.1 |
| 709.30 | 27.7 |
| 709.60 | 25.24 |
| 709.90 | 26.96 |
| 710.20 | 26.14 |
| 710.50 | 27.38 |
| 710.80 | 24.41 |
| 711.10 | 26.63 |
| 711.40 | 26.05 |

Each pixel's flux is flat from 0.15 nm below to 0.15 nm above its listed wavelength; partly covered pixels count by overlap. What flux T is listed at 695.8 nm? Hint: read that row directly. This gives 26.37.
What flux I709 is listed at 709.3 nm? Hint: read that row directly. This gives 27.7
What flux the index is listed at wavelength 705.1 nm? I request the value 27.14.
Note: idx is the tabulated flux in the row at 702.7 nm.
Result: 25.49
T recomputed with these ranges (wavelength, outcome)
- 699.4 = 26.29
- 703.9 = 26.38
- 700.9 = 29.73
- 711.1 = 26.63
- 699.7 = 25.31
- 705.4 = 26.68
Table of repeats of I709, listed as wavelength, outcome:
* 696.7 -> 27.7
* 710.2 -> 26.14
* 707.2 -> 24.25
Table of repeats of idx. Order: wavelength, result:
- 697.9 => 26.86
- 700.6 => 27.79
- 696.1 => 25.71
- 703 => 24.68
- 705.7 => 26.4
